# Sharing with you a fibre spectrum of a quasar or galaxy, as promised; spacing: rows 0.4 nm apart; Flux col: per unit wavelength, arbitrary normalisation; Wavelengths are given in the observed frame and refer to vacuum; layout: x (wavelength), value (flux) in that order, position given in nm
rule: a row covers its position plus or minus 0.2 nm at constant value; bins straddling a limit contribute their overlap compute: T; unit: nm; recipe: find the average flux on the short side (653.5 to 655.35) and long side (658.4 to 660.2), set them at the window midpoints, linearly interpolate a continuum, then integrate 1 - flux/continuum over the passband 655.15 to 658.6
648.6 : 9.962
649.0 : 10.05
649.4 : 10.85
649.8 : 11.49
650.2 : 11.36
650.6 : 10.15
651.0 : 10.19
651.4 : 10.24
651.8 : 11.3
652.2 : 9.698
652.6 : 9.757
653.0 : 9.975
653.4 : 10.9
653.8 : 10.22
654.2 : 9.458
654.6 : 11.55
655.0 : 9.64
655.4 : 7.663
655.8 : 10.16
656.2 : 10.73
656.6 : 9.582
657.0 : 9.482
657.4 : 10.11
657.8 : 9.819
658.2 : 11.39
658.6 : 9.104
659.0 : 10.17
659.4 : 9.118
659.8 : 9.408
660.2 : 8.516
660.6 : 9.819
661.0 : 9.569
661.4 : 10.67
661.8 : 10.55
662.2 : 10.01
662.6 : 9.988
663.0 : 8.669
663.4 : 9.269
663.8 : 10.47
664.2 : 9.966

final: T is -0.05 nm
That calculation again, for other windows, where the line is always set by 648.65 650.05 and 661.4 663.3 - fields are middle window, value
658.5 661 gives 0.16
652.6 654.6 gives 0.04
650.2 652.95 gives 0.08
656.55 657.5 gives 0.05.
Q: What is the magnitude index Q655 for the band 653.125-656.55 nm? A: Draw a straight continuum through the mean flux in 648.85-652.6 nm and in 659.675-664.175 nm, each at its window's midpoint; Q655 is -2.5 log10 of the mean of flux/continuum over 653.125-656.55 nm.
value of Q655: 0.03 mag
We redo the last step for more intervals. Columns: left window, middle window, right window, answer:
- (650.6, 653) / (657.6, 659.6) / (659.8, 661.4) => -0.030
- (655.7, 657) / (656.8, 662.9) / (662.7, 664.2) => -0.002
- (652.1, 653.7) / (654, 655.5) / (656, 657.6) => 0.038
